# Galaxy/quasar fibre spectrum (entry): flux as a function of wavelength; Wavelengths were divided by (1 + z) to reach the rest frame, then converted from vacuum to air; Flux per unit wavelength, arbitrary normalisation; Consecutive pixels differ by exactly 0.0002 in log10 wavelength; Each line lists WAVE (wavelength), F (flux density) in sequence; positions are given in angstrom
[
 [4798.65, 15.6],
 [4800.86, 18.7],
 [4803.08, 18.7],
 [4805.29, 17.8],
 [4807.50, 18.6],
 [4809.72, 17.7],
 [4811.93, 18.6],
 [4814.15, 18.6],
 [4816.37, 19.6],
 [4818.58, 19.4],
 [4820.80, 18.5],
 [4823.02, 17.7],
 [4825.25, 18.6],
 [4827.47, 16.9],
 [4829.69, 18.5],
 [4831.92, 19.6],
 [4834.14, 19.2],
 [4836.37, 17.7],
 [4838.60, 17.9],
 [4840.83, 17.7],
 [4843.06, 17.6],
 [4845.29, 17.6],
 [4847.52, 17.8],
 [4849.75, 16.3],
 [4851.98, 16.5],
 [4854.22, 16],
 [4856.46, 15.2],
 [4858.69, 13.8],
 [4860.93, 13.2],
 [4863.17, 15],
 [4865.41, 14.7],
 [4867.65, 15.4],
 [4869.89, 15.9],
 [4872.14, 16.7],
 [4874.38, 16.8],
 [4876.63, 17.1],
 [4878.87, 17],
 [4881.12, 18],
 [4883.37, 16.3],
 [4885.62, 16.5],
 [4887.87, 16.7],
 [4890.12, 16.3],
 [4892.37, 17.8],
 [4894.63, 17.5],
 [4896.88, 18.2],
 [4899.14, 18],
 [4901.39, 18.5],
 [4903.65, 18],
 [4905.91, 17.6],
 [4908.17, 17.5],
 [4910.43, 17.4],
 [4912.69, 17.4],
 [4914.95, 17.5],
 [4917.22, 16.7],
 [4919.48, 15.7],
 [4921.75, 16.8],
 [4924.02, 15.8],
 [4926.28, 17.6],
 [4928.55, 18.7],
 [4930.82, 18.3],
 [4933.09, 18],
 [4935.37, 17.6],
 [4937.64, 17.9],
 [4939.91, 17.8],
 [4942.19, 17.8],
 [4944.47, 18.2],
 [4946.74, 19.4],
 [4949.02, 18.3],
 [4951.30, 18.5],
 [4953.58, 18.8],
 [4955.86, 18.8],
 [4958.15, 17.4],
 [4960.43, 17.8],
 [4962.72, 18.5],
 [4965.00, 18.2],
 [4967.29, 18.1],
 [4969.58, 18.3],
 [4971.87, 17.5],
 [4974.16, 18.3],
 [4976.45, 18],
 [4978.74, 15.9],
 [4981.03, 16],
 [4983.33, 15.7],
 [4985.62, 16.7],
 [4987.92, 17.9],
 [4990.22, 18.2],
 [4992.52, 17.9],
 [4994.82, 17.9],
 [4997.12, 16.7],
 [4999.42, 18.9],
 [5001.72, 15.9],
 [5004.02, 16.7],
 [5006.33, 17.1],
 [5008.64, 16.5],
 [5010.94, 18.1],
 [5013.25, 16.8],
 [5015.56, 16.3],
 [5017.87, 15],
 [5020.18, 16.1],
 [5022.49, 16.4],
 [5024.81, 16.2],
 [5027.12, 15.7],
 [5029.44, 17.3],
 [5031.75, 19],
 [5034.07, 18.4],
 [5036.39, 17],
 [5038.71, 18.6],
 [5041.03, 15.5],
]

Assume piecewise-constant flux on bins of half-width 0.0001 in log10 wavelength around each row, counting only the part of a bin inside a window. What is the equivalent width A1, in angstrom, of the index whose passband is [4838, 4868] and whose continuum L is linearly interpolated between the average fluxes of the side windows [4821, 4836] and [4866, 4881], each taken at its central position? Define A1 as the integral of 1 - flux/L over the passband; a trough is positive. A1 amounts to 2.3 angstrom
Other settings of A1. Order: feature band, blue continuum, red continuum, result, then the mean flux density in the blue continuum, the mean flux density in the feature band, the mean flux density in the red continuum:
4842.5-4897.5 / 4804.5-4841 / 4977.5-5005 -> 5.05 angstrom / 18.4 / 16.4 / 17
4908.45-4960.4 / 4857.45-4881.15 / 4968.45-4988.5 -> -3.77 angstrom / 15.7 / 17.7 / 17.1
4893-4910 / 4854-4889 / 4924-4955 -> -1.00 angstrom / 15.9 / 17.9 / 18.1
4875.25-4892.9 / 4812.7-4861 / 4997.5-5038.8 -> 0.47 angstrom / 17.5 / 16.9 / 17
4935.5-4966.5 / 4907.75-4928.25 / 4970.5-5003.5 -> -2.04 angstrom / 17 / 18.2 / 17.3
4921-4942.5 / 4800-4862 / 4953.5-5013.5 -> -0.12 angstrom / 17.6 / 17.6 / 17.5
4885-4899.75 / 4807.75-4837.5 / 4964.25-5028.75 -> 0.51 angstrom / 18.5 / 17.3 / 17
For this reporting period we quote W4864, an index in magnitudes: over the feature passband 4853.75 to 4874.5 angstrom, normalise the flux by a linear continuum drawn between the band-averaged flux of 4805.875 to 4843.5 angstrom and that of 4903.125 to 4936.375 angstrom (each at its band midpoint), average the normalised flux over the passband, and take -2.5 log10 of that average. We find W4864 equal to 0.18 mag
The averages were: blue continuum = 18.4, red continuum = 17.4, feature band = 15.2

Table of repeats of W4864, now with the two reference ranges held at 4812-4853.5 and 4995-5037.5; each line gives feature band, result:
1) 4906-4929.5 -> 0.026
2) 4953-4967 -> -0.057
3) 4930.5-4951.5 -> -0.047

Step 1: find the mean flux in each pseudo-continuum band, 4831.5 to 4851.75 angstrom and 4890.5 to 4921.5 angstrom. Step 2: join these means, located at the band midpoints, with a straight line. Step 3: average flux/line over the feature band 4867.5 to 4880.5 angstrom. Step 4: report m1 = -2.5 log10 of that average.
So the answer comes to 0.065 mag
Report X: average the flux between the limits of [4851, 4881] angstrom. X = 15.7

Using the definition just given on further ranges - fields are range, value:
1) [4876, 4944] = 17.4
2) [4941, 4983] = 17.9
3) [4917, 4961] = 17.8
